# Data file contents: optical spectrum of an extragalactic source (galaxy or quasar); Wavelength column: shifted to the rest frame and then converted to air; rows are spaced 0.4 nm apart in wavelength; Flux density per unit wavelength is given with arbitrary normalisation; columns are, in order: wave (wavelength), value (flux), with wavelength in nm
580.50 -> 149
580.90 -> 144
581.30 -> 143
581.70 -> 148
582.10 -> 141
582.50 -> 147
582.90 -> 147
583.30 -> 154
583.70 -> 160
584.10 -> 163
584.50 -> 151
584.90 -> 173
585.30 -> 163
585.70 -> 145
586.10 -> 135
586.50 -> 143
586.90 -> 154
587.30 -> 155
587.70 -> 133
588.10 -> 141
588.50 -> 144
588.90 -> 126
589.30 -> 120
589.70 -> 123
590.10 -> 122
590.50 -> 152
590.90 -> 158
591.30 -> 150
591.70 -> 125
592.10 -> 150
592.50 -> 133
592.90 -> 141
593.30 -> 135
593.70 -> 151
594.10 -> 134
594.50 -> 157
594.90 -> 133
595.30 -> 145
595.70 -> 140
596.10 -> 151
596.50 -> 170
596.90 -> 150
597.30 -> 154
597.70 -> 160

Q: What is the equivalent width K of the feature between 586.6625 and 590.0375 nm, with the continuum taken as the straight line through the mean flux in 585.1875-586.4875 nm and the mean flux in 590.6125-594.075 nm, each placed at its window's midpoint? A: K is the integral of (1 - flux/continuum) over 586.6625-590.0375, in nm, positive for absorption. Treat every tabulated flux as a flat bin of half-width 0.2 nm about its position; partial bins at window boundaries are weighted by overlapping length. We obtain 0.193 nm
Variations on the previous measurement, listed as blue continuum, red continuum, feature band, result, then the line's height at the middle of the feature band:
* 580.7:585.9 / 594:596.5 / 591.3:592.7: 0.09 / 148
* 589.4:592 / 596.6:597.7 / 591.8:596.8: 0.10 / 148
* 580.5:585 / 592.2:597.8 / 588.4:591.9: 0.31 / 148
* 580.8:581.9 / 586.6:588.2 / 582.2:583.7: -0.05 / 145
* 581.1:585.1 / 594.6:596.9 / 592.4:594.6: 0.11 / 149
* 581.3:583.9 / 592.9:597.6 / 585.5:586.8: 0.06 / 149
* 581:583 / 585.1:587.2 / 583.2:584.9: -0.14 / 147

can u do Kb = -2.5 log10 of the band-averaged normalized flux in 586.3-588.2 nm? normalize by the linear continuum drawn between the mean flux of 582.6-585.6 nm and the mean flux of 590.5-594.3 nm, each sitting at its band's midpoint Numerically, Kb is 0.048 mag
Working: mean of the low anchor 158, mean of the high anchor 142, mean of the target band 145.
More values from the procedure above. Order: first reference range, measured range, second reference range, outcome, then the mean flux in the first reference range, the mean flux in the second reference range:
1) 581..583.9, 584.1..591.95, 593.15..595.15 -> 0.02 mag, 148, 142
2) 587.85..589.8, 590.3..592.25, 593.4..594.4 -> -0.08 mag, 131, 143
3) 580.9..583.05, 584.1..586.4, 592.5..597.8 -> -0.06 mag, 145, 147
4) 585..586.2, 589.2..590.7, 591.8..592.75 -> 0.11 mag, 151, 140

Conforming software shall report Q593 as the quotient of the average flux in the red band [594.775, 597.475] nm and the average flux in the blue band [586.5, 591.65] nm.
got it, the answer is 1.1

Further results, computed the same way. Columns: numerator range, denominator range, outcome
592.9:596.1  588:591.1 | 1.05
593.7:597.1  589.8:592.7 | 1.05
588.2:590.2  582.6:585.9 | 0.82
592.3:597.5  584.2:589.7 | 1.01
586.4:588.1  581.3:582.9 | 1.00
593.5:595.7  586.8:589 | 1.01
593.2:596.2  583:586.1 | 0.92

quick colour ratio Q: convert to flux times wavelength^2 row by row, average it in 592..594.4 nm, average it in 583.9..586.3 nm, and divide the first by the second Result 0.93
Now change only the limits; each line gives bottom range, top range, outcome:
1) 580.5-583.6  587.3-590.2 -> 0.92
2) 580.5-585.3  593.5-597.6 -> 1.02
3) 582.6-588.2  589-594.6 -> 0.94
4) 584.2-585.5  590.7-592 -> 0.91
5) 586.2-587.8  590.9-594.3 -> 0.98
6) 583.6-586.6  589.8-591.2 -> 0.94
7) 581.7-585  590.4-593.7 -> 0.96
